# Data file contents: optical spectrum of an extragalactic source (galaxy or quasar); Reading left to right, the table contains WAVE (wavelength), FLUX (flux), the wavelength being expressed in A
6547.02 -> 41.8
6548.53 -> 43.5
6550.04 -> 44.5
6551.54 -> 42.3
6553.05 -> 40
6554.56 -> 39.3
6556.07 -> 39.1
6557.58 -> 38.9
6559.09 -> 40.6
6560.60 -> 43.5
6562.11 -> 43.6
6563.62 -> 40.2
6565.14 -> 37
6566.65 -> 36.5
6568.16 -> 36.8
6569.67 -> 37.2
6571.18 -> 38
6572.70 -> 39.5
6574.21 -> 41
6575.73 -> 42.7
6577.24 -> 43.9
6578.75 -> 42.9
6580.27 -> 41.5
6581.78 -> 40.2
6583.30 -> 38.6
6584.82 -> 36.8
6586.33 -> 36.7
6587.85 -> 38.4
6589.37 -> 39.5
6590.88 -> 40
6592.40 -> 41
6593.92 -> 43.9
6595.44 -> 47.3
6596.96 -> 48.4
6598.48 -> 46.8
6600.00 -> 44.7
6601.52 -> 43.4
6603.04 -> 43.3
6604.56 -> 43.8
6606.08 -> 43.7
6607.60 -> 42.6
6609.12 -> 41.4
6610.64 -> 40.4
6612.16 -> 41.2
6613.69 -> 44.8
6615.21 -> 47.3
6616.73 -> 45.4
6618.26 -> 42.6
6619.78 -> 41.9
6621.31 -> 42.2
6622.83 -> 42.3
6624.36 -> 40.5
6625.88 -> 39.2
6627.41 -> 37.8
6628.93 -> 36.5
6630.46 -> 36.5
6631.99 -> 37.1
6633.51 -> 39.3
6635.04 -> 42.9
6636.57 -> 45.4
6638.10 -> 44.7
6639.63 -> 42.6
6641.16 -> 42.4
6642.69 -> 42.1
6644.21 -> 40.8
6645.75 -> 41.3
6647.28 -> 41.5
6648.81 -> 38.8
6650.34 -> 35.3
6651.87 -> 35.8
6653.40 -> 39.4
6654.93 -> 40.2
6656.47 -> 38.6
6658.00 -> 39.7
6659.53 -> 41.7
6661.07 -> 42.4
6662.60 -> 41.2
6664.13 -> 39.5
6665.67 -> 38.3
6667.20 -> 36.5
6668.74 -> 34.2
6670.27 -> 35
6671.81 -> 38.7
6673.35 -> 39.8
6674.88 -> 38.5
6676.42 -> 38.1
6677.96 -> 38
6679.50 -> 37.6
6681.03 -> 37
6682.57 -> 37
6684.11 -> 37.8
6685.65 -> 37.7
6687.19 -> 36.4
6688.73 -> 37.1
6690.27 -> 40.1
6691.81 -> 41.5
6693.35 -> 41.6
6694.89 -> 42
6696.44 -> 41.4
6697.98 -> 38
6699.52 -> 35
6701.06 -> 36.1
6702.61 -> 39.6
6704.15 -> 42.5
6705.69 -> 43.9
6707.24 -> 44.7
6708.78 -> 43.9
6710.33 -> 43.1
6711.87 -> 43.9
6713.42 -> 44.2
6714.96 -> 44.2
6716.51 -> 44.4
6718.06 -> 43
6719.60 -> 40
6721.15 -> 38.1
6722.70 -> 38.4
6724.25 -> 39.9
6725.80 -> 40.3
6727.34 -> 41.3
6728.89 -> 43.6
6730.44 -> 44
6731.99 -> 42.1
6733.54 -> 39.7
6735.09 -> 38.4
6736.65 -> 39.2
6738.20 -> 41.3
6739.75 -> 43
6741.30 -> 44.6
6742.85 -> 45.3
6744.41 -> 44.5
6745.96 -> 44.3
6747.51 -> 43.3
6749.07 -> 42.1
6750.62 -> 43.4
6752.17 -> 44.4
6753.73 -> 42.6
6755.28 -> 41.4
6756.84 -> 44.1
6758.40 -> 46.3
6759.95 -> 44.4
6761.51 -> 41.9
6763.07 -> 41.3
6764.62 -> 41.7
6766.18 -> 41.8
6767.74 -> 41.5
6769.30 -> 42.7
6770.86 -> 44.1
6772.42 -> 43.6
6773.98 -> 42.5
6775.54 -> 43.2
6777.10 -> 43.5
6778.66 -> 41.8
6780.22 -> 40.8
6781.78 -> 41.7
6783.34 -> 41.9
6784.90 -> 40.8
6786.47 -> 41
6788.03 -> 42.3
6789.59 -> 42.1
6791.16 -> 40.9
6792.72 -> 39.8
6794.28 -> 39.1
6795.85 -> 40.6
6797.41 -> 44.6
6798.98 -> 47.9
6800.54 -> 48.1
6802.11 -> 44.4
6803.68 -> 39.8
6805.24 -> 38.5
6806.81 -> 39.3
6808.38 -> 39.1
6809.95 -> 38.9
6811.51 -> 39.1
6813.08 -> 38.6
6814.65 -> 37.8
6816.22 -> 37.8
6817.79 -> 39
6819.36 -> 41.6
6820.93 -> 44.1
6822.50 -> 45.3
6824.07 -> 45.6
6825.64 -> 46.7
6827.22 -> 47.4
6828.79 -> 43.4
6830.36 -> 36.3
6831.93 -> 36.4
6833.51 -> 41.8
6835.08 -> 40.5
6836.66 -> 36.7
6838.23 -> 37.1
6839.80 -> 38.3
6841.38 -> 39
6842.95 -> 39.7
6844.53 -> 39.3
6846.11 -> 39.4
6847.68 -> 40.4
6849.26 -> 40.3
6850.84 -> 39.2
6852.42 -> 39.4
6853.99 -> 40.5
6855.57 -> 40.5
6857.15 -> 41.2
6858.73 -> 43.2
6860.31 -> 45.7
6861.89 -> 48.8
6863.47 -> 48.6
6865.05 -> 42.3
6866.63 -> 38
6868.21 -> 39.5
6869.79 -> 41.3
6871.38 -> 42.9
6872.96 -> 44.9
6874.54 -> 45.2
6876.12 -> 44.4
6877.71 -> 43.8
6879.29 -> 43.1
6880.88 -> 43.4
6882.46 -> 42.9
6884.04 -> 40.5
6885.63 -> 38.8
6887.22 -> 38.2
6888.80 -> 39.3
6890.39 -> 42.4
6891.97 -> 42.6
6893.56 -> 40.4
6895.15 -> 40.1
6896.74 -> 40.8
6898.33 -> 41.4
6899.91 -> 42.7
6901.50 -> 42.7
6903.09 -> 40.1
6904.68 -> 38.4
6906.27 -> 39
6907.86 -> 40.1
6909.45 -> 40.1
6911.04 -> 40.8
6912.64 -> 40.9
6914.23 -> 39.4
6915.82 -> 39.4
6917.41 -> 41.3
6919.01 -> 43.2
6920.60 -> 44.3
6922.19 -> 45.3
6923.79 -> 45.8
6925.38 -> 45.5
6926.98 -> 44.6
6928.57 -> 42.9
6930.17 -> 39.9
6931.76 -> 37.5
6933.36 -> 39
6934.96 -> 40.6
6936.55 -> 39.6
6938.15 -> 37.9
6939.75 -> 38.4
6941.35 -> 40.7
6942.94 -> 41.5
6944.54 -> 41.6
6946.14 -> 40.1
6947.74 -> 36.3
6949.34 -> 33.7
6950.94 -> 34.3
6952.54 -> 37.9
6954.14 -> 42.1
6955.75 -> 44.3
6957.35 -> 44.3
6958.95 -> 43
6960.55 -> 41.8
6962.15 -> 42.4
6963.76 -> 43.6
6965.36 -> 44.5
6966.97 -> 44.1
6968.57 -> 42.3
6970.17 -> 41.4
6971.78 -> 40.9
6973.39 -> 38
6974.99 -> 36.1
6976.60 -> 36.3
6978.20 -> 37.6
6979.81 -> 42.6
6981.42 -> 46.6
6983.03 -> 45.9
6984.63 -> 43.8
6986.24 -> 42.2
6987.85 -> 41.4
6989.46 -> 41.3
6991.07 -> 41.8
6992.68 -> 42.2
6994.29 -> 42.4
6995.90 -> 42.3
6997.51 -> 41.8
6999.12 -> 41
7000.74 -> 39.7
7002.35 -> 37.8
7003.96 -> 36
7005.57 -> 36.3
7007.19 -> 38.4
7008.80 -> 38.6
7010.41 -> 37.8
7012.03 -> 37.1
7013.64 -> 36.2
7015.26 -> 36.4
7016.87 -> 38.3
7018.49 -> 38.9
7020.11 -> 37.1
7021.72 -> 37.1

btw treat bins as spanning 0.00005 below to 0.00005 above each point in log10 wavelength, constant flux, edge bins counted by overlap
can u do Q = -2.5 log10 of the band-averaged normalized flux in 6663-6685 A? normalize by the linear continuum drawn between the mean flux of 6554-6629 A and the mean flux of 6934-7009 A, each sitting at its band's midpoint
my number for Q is 0.10 mag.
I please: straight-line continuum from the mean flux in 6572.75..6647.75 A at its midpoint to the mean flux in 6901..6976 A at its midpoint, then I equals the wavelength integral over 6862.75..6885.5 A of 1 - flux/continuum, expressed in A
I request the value -1.0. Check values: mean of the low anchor 41.8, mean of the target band 42.8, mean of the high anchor 40.9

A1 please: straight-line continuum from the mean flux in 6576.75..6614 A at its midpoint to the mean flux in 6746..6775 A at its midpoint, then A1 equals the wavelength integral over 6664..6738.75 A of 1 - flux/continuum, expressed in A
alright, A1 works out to 4.8 A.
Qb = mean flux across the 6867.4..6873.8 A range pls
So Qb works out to 42.2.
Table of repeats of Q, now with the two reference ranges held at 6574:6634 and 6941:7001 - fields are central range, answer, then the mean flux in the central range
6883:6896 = 0.025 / 40.3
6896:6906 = 0.009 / 40.9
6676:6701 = 0.085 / 38.5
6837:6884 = -0.011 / 41.7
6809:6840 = 0.019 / 40.7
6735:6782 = -0.034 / 42.8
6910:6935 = -0.017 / 41.9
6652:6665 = 0.041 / 40.1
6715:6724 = 0.015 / 41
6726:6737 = 0.008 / 41.2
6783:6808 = -0.012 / 41.9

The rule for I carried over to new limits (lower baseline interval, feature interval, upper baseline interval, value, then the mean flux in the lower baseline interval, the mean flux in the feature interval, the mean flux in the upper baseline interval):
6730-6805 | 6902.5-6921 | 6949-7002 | 0.5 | 42.5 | 40.5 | 41.4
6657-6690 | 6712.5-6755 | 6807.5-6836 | -3.0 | 38.2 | 42.2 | 41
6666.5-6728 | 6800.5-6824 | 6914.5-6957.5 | -0.3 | 39.8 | 40.7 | 40.7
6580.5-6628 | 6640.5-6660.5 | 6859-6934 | 1.1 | 42.1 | 39.8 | 42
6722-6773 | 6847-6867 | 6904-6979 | -0.4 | 42.4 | 42.3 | 40.7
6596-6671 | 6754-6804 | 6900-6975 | -1.9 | 41.1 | 42.6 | 41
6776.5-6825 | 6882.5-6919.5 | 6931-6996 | 0.5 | 41.5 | 40.6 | 40.8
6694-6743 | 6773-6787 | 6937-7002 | -0.2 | 41.5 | 41.9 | 41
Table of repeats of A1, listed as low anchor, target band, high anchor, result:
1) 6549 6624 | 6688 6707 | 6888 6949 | 0.6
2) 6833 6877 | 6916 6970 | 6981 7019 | -0.9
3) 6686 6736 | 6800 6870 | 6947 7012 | -0.4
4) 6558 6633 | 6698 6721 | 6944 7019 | -0.5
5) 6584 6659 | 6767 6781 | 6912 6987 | -0.5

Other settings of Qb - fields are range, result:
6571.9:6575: 40.1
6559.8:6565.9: 41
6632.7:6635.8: 41.1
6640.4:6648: 41.6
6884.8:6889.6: 38.7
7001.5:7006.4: 36.7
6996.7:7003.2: 40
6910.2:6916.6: 40.1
